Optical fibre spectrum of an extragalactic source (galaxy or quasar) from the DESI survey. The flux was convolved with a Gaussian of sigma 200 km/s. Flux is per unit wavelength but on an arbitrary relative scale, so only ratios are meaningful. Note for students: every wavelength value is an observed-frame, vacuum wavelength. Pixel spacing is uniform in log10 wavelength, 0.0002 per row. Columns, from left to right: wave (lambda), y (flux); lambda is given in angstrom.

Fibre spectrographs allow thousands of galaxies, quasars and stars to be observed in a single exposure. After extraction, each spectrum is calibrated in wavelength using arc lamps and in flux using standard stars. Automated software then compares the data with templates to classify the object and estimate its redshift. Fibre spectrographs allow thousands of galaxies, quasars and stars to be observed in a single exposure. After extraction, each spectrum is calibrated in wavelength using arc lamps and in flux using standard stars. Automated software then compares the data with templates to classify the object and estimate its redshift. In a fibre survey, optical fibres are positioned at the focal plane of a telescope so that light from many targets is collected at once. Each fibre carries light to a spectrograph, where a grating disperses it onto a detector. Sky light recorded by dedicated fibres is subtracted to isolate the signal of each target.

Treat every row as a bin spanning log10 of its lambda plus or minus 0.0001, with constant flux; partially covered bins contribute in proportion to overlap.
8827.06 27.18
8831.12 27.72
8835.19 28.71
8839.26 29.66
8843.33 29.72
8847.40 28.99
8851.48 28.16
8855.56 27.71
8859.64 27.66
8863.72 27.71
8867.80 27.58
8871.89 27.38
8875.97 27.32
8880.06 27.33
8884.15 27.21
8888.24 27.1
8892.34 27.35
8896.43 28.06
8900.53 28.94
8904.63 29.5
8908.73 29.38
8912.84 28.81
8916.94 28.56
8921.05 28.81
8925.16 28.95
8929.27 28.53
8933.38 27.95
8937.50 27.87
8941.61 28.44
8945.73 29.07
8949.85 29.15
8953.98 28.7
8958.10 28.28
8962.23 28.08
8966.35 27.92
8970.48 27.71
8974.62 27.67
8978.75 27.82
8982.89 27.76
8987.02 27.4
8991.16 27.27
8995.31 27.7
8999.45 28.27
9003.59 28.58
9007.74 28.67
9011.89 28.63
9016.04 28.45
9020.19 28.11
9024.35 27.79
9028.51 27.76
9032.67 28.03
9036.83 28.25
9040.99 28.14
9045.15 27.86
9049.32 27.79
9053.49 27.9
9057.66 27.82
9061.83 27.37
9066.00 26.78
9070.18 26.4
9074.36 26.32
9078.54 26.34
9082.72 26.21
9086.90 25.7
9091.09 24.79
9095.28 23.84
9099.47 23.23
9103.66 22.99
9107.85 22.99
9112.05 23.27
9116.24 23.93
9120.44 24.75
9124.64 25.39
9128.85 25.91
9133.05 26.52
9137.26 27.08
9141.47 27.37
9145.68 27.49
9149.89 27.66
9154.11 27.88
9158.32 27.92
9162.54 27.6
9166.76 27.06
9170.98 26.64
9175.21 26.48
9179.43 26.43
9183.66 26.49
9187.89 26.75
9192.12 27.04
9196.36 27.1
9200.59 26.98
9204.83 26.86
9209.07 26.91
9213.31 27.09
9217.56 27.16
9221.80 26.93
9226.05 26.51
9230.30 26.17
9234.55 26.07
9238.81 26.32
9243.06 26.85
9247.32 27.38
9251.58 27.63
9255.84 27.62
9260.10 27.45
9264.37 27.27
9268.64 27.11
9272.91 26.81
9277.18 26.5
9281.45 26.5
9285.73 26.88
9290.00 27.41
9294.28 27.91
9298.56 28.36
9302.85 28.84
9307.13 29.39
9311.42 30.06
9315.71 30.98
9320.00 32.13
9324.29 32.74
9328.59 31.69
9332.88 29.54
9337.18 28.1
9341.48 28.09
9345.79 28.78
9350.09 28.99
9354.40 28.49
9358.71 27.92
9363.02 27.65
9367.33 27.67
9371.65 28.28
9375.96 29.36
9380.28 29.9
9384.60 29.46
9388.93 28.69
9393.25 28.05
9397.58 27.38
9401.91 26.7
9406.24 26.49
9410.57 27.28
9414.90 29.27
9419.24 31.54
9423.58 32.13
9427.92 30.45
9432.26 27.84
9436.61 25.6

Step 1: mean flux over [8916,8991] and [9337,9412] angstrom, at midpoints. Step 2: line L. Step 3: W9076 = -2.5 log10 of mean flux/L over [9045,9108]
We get 0.092 mag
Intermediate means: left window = 28.2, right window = 28.2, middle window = 25.9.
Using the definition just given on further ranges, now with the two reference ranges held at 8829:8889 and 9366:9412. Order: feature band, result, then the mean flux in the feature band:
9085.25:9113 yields 0.18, 23.8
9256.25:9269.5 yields 0.03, 27.3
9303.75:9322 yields -0.09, 30.5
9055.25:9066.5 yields 0.02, 27.4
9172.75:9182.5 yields 0.06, 26.5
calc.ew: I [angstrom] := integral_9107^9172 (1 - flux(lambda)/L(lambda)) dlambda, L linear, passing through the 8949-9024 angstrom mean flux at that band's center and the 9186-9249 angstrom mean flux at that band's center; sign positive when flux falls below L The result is 2.3 angstrom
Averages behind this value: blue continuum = 28.1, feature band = 26.3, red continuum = 26.8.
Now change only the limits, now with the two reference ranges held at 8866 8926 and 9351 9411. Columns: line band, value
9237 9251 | 0.6 angstrom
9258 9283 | 1.1 angstrom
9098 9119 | 3.6 angstrom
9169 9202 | 1.6 angstrom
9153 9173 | 0.5 angstrom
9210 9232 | 1.1 angstrom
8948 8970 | -0.2 angstrom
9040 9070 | 0.6 angstrom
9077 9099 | 2.3 angstrom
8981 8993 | 0.3 angstrom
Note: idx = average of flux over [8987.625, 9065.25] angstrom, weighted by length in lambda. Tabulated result 28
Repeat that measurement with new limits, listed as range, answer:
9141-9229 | 27.1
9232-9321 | 27.8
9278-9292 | 26.9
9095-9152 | 25.2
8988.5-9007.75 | 28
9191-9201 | 27.1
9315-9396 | 29.2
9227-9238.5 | 26.2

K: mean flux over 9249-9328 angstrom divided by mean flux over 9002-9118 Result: 1.07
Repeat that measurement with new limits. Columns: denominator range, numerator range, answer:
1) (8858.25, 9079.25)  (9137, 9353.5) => 0.99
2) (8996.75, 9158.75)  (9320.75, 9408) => 1.08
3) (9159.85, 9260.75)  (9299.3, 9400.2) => 1.09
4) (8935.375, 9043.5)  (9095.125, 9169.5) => 0.92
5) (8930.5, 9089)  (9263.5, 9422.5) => 1.03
